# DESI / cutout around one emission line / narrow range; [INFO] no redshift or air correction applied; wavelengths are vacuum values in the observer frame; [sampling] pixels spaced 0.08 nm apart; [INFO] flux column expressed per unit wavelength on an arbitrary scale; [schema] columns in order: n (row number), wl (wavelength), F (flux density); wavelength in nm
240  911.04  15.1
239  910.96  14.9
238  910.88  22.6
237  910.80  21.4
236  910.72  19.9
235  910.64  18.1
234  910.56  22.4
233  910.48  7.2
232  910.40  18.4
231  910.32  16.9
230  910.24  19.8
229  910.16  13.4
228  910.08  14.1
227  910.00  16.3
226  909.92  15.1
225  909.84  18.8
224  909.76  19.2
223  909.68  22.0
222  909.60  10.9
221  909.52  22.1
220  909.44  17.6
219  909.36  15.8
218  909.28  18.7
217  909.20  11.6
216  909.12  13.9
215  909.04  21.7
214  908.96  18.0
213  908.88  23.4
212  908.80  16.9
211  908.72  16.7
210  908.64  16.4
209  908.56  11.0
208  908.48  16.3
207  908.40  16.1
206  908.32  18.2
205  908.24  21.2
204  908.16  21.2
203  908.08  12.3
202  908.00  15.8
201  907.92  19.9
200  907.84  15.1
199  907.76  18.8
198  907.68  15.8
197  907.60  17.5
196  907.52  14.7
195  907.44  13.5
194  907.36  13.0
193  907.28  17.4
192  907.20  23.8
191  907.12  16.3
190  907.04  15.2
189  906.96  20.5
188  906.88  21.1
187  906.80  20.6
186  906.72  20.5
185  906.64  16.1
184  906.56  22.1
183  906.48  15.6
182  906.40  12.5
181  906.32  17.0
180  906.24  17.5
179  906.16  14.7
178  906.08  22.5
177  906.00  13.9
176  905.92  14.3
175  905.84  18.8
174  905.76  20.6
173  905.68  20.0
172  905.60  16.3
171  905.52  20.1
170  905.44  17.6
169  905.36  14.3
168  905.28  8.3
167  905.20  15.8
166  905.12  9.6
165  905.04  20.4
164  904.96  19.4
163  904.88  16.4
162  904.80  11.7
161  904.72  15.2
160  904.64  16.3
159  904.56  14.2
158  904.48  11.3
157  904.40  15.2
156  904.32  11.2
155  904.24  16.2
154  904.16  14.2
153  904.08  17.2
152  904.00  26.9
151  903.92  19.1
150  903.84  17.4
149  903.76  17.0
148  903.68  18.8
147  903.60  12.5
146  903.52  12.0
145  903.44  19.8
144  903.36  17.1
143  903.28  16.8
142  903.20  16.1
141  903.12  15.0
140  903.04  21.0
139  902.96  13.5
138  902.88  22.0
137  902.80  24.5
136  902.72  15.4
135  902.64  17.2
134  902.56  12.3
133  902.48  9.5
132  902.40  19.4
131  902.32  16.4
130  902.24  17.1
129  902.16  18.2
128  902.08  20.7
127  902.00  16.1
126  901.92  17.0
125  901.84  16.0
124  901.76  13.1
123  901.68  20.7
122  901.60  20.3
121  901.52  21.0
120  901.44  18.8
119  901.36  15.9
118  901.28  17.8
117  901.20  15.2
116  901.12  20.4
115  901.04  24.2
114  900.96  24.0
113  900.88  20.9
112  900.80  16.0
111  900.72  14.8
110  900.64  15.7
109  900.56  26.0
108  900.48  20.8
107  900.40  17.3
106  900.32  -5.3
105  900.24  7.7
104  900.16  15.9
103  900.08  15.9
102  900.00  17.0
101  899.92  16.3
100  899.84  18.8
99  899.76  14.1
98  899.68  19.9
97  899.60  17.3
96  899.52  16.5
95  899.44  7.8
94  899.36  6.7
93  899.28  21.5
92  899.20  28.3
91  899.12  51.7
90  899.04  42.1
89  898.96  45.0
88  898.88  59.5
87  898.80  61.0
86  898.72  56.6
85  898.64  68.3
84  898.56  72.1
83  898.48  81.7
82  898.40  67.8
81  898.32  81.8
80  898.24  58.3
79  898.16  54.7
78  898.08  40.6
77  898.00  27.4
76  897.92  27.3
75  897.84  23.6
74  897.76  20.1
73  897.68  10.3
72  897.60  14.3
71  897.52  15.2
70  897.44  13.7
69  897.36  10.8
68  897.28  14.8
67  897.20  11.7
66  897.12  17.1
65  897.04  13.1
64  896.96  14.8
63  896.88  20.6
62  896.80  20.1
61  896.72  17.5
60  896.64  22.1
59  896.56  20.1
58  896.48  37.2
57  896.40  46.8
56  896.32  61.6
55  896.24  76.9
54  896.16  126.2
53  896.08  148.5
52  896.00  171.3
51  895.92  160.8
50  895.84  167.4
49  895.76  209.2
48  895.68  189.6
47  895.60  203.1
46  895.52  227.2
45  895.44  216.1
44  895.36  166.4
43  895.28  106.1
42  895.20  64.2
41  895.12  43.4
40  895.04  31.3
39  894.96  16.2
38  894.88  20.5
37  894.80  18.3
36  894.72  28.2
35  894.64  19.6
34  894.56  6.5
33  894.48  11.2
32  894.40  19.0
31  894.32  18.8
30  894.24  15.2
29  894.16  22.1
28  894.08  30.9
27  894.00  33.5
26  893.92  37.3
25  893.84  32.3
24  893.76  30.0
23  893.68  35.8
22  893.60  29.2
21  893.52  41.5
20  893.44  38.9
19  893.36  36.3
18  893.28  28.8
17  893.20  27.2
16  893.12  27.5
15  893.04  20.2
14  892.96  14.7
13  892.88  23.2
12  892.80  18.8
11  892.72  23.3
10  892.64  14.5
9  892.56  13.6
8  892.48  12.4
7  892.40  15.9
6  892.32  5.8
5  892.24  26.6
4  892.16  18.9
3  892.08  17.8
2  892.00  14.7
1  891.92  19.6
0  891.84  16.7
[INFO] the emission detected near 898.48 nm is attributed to [N II] 6583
